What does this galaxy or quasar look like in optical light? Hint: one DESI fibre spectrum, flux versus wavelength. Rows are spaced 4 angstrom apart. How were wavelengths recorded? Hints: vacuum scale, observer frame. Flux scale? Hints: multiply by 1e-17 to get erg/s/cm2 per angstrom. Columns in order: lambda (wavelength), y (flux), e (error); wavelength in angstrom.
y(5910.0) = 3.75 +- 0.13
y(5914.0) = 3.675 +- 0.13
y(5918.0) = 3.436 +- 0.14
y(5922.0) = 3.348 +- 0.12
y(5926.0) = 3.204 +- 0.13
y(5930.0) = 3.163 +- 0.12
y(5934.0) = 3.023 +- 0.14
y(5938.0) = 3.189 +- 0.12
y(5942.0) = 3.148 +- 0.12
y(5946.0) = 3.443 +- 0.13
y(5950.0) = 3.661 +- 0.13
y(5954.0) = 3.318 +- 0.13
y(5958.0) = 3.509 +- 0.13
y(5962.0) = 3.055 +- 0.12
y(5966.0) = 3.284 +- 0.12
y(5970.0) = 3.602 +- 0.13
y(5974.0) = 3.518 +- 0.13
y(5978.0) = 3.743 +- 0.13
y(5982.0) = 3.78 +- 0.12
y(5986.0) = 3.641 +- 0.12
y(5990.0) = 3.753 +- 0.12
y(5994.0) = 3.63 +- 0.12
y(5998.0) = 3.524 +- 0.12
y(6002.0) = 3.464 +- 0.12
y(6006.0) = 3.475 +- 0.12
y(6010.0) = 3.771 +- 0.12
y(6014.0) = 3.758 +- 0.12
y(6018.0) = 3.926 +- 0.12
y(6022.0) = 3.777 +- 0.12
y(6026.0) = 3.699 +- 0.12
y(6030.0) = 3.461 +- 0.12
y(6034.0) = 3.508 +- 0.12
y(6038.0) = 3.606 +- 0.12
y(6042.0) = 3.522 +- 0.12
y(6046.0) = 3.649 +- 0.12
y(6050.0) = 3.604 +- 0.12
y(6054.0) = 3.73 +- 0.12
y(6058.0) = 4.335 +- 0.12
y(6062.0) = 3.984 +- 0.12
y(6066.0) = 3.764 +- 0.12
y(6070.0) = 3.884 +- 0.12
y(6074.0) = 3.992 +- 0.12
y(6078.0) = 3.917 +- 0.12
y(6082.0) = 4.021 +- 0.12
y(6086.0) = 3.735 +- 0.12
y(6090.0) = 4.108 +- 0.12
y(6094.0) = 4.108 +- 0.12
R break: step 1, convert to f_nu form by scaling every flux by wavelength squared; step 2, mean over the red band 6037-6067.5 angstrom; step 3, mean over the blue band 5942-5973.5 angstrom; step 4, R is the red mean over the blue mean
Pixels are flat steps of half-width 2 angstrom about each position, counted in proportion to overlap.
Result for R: 1.15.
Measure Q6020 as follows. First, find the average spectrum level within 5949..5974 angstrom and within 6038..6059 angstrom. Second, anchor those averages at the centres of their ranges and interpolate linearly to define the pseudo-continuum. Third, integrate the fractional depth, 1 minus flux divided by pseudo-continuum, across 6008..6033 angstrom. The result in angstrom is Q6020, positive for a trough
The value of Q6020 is -0.70 angstrom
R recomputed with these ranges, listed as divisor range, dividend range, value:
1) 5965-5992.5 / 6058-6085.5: 1.12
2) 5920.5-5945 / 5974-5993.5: 1.18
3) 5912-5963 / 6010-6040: 1.14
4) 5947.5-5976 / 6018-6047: 1.08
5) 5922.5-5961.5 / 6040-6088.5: 1.22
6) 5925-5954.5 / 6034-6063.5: 1.19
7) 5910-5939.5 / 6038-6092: 1.22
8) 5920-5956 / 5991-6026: 1.15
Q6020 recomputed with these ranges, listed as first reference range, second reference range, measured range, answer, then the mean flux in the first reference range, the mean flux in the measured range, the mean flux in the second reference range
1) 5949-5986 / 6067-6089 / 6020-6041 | 0.7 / 3.5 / 3.61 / 3.91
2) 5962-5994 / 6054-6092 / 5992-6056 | 2.2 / 3.58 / 3.63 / 3.96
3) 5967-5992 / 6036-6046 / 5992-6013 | 0.3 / 3.66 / 3.58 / 3.58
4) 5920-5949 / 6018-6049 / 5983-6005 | -0.9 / 3.23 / 3.6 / 3.62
